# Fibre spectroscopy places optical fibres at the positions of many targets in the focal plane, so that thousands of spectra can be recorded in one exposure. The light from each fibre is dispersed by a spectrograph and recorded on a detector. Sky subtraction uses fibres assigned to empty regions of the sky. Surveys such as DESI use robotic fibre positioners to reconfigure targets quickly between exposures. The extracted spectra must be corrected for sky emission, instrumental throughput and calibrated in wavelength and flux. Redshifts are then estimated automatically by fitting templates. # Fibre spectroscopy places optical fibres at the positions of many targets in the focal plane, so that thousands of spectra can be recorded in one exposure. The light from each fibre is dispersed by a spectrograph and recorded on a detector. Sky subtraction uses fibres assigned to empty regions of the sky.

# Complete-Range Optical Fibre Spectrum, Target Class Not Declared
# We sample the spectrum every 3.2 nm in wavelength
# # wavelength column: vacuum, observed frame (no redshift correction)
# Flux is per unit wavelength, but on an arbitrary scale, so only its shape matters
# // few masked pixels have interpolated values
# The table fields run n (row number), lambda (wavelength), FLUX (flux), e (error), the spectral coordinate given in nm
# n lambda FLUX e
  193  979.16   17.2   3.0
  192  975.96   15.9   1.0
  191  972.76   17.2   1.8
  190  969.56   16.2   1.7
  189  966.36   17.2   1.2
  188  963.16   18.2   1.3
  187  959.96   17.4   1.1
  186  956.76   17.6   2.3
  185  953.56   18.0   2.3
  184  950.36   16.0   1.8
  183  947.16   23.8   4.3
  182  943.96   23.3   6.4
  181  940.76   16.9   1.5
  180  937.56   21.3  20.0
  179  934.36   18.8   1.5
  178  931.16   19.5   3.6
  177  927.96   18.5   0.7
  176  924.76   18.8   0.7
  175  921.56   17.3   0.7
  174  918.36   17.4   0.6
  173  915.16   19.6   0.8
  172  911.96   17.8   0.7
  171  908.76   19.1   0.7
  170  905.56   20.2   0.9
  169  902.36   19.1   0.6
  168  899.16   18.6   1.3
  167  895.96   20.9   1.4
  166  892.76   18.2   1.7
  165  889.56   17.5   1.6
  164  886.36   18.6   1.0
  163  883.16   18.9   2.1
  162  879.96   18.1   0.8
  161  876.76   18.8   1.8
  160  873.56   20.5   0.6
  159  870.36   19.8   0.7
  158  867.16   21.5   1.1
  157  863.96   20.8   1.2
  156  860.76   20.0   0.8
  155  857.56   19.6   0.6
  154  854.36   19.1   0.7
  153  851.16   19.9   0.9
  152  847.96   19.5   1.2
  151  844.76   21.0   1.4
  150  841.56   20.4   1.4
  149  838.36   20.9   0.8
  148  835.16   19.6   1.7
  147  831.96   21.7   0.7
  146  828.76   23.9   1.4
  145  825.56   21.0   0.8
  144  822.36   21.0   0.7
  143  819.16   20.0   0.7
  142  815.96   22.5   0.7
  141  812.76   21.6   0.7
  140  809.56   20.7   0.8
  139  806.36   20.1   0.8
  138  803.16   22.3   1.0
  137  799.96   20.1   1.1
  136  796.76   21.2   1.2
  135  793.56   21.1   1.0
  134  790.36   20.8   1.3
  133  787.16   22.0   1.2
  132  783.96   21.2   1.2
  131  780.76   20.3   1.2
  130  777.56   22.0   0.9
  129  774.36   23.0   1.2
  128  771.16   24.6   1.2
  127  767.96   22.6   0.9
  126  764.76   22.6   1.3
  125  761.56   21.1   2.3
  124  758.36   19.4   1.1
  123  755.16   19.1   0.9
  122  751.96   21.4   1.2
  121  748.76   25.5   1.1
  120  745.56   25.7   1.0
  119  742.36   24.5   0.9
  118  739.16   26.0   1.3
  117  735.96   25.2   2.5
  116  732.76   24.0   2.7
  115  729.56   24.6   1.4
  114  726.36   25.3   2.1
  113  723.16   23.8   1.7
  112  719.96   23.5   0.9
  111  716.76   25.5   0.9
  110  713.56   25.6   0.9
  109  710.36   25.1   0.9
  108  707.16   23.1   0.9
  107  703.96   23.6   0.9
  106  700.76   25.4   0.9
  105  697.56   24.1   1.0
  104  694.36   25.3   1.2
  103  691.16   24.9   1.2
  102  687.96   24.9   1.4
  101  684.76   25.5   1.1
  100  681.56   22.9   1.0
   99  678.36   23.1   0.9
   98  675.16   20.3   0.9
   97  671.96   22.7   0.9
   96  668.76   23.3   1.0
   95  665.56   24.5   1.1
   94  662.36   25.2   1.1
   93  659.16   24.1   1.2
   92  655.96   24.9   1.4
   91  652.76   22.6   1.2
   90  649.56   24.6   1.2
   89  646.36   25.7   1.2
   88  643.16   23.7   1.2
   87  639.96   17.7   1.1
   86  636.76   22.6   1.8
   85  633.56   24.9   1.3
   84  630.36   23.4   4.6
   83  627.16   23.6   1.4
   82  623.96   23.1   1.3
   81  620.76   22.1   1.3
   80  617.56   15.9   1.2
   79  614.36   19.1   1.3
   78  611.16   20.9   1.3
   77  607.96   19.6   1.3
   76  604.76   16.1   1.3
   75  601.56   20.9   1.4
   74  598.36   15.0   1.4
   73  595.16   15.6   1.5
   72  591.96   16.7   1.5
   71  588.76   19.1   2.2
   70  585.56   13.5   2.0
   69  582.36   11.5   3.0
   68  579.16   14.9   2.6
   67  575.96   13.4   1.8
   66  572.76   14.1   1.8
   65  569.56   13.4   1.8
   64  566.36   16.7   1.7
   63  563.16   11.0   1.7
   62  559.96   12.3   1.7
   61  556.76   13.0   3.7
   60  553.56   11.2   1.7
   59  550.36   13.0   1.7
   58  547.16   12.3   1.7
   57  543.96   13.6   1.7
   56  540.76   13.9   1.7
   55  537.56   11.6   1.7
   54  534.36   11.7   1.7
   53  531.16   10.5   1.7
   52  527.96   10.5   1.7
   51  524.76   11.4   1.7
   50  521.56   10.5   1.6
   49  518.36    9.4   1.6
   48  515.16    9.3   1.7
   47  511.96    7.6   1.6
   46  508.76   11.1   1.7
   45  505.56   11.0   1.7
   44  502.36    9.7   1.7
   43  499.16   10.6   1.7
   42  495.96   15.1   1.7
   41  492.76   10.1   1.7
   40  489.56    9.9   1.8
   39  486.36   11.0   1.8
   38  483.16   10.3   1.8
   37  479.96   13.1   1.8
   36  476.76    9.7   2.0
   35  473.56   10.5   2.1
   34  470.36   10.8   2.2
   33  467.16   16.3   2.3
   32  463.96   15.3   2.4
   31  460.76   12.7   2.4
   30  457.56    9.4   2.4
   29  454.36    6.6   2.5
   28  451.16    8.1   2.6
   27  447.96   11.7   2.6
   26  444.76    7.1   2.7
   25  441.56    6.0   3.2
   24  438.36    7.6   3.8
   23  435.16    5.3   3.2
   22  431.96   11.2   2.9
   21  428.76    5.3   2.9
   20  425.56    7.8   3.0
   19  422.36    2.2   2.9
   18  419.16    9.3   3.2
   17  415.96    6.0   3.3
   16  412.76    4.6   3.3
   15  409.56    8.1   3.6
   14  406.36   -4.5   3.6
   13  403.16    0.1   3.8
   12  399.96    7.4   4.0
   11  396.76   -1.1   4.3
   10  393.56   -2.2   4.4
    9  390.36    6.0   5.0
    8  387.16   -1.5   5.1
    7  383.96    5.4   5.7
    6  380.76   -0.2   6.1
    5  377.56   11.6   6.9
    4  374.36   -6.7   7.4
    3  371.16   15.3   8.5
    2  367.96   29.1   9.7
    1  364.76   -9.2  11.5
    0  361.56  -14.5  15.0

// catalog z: 0.556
